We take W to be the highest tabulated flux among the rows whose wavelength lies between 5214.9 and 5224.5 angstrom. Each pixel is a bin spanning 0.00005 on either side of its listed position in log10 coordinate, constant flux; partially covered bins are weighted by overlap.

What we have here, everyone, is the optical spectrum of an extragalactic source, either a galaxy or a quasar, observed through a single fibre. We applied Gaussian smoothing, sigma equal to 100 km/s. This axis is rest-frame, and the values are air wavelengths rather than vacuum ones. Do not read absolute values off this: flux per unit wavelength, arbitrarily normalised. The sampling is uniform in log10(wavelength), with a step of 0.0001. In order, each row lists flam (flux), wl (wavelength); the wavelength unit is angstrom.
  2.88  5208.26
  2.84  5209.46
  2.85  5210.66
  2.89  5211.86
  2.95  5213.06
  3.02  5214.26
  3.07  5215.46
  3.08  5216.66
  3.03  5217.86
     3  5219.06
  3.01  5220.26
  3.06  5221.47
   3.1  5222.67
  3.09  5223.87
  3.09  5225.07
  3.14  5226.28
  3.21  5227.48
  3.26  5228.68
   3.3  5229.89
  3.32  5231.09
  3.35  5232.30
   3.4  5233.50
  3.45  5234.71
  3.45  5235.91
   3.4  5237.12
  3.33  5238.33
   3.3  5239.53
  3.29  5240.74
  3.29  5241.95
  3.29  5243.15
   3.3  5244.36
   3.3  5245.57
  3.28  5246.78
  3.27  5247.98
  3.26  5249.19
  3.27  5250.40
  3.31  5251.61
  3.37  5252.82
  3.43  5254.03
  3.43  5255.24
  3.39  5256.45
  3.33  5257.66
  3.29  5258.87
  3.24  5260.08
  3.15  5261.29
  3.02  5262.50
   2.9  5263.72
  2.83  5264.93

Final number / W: 3.1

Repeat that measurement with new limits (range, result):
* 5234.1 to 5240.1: 3.45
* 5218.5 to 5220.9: 3.01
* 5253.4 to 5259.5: 3.43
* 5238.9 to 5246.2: 3.3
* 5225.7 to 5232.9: 3.35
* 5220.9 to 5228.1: 3.21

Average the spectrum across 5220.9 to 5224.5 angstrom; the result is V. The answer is 3.09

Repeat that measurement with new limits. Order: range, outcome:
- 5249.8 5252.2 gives 3.29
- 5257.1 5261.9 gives 3.25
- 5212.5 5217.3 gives 3.03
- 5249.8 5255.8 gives 3.36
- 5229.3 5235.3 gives 3.36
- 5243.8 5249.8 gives 3.28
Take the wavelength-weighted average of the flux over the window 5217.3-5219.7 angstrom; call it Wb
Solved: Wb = 3.02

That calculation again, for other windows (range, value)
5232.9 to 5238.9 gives 3.4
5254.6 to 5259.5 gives 3.36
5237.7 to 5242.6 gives 3.3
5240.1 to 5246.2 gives 3.29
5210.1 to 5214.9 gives 2.93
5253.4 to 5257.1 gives 3.42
